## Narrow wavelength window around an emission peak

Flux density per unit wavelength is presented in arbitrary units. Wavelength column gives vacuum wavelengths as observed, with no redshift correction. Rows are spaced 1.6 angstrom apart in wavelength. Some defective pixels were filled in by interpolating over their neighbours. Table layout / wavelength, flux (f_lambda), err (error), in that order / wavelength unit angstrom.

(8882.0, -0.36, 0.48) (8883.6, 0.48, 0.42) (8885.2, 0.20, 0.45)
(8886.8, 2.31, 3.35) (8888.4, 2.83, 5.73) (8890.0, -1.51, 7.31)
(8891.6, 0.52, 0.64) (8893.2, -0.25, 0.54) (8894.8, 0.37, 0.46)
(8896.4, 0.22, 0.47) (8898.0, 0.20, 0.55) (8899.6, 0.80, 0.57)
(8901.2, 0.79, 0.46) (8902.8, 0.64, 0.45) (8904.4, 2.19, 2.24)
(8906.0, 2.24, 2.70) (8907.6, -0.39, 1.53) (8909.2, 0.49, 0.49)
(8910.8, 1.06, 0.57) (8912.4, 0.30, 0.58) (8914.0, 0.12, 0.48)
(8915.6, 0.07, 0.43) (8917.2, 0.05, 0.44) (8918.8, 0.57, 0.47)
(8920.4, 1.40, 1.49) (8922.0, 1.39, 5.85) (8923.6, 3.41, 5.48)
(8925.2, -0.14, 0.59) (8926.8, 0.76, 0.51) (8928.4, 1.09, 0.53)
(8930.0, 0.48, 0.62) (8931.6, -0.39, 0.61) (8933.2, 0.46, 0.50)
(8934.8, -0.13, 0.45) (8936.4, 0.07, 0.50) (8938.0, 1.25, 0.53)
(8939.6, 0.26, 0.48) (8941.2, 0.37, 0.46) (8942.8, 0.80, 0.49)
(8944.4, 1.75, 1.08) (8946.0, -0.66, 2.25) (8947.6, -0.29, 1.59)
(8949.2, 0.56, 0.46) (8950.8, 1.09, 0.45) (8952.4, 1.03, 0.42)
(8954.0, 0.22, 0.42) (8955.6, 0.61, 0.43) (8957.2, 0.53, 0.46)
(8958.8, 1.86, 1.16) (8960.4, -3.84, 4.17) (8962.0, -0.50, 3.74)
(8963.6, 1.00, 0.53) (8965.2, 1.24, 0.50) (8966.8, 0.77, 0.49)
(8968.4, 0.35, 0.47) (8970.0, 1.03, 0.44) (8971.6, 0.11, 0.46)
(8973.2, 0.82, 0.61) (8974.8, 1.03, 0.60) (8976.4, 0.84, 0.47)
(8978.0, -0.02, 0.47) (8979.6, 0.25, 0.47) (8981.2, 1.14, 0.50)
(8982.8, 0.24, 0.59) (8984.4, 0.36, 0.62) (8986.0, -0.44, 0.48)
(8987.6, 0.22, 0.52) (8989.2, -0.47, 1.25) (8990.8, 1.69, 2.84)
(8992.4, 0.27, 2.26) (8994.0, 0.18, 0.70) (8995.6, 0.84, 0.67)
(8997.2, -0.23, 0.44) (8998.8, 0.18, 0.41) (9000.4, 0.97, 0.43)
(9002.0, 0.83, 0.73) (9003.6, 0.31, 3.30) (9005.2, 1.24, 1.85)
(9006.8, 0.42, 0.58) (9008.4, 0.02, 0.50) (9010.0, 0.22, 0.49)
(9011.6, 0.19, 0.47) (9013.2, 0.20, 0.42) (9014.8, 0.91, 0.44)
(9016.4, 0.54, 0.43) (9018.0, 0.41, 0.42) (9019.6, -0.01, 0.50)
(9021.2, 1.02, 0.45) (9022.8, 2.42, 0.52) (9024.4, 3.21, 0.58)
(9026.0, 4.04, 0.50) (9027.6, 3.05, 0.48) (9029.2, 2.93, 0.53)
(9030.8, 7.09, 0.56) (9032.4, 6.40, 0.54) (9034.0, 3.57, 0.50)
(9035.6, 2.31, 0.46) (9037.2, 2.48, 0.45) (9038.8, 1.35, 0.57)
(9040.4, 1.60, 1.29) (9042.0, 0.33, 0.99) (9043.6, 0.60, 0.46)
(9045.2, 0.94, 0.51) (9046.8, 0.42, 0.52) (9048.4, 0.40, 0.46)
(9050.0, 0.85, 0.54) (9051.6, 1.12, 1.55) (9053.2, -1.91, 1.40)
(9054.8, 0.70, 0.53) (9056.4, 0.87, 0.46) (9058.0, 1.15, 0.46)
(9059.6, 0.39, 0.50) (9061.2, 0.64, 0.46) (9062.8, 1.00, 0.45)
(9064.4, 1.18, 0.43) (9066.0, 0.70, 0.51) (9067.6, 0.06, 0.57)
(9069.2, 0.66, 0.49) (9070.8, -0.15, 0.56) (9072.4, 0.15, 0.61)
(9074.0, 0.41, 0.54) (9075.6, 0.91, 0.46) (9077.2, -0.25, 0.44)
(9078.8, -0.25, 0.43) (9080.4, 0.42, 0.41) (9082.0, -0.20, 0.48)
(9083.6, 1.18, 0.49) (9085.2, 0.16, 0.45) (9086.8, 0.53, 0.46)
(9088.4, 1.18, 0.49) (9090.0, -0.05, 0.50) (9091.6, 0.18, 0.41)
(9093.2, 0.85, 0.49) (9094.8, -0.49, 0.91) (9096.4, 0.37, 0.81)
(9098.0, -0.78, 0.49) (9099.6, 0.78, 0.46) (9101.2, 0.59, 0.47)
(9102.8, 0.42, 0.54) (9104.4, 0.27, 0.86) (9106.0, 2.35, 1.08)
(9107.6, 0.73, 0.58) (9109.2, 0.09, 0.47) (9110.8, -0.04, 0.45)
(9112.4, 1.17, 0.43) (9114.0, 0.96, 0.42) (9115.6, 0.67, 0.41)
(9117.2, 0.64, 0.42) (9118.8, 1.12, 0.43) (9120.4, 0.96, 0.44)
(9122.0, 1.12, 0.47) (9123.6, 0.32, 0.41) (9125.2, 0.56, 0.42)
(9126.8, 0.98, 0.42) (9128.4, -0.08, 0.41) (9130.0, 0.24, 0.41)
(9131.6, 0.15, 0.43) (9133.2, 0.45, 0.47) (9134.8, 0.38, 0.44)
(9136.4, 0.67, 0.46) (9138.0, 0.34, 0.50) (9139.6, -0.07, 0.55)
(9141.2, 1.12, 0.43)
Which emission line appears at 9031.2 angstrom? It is [O II] 3727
